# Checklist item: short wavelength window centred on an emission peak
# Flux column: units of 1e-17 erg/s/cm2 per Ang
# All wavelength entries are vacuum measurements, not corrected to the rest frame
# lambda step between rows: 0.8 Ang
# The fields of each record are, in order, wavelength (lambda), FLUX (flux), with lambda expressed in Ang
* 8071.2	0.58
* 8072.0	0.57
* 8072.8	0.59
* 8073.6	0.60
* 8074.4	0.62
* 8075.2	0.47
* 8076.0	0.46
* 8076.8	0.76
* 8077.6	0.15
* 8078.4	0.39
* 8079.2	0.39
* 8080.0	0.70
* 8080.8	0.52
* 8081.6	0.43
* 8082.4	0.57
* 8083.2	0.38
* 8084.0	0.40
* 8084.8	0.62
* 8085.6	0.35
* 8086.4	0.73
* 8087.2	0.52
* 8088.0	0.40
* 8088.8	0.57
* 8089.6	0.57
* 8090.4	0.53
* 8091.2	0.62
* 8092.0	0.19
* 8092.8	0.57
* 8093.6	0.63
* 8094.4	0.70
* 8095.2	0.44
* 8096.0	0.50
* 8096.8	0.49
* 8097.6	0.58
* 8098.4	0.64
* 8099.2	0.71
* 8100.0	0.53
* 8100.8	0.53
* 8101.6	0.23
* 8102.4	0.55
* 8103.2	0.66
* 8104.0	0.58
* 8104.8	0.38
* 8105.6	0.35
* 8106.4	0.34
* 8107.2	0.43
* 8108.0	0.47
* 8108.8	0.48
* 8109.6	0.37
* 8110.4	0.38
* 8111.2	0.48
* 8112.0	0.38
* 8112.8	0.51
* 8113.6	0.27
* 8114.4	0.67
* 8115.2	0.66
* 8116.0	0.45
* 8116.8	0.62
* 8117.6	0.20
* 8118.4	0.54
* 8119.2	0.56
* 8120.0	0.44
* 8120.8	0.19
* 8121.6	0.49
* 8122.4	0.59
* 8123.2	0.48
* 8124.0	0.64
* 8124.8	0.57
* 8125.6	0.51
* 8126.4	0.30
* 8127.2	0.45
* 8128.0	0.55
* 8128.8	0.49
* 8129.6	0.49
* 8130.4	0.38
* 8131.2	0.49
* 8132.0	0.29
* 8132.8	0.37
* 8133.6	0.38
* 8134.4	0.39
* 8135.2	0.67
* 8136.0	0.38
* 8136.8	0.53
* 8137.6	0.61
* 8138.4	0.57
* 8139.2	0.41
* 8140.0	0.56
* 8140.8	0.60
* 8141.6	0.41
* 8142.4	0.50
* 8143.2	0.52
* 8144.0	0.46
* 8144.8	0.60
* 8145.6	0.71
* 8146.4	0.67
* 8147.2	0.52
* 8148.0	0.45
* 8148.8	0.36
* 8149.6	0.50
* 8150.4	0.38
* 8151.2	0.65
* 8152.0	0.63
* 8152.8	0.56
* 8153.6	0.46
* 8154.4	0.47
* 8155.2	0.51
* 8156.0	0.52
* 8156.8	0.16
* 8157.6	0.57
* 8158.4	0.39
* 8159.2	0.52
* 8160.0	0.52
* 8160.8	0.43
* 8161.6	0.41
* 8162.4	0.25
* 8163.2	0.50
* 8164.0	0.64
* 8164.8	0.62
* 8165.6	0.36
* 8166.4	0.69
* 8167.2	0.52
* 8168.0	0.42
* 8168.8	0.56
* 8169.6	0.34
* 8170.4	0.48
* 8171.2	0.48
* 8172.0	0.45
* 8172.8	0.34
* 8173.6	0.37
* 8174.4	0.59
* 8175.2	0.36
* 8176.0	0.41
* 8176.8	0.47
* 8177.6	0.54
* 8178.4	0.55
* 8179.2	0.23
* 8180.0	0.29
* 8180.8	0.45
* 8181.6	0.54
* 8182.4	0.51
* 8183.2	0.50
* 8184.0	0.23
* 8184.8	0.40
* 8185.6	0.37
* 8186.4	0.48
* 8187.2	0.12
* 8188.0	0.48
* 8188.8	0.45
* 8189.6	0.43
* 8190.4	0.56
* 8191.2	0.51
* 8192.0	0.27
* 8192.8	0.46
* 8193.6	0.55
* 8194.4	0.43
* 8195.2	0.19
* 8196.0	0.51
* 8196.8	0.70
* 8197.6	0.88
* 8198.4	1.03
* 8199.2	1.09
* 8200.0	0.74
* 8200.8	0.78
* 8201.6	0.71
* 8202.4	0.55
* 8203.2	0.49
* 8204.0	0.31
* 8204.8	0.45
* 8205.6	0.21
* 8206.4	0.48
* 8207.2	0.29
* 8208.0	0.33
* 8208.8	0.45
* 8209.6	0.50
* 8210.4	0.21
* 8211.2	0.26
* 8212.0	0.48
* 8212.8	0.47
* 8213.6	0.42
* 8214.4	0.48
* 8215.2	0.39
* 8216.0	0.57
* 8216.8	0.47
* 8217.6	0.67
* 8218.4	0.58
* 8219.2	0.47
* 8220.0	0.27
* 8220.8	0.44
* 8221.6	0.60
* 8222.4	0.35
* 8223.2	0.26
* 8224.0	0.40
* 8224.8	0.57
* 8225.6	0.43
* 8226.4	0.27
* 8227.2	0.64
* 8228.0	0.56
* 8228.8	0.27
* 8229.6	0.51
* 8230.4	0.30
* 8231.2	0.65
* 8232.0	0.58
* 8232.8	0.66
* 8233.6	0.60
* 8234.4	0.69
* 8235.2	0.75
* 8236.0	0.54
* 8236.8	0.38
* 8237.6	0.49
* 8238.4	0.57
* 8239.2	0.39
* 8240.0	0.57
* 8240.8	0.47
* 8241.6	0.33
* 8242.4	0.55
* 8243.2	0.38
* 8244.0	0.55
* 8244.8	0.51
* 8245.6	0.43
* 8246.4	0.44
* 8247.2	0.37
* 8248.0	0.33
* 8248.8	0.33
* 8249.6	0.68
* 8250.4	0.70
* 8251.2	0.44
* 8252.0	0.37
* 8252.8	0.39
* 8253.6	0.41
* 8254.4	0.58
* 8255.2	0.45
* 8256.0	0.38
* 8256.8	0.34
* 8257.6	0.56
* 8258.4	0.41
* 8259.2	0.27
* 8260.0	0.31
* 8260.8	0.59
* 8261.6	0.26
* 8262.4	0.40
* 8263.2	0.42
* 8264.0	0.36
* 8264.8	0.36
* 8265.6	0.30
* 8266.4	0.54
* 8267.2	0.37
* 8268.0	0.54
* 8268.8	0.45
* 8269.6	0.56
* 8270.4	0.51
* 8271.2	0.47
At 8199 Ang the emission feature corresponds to H-gamma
